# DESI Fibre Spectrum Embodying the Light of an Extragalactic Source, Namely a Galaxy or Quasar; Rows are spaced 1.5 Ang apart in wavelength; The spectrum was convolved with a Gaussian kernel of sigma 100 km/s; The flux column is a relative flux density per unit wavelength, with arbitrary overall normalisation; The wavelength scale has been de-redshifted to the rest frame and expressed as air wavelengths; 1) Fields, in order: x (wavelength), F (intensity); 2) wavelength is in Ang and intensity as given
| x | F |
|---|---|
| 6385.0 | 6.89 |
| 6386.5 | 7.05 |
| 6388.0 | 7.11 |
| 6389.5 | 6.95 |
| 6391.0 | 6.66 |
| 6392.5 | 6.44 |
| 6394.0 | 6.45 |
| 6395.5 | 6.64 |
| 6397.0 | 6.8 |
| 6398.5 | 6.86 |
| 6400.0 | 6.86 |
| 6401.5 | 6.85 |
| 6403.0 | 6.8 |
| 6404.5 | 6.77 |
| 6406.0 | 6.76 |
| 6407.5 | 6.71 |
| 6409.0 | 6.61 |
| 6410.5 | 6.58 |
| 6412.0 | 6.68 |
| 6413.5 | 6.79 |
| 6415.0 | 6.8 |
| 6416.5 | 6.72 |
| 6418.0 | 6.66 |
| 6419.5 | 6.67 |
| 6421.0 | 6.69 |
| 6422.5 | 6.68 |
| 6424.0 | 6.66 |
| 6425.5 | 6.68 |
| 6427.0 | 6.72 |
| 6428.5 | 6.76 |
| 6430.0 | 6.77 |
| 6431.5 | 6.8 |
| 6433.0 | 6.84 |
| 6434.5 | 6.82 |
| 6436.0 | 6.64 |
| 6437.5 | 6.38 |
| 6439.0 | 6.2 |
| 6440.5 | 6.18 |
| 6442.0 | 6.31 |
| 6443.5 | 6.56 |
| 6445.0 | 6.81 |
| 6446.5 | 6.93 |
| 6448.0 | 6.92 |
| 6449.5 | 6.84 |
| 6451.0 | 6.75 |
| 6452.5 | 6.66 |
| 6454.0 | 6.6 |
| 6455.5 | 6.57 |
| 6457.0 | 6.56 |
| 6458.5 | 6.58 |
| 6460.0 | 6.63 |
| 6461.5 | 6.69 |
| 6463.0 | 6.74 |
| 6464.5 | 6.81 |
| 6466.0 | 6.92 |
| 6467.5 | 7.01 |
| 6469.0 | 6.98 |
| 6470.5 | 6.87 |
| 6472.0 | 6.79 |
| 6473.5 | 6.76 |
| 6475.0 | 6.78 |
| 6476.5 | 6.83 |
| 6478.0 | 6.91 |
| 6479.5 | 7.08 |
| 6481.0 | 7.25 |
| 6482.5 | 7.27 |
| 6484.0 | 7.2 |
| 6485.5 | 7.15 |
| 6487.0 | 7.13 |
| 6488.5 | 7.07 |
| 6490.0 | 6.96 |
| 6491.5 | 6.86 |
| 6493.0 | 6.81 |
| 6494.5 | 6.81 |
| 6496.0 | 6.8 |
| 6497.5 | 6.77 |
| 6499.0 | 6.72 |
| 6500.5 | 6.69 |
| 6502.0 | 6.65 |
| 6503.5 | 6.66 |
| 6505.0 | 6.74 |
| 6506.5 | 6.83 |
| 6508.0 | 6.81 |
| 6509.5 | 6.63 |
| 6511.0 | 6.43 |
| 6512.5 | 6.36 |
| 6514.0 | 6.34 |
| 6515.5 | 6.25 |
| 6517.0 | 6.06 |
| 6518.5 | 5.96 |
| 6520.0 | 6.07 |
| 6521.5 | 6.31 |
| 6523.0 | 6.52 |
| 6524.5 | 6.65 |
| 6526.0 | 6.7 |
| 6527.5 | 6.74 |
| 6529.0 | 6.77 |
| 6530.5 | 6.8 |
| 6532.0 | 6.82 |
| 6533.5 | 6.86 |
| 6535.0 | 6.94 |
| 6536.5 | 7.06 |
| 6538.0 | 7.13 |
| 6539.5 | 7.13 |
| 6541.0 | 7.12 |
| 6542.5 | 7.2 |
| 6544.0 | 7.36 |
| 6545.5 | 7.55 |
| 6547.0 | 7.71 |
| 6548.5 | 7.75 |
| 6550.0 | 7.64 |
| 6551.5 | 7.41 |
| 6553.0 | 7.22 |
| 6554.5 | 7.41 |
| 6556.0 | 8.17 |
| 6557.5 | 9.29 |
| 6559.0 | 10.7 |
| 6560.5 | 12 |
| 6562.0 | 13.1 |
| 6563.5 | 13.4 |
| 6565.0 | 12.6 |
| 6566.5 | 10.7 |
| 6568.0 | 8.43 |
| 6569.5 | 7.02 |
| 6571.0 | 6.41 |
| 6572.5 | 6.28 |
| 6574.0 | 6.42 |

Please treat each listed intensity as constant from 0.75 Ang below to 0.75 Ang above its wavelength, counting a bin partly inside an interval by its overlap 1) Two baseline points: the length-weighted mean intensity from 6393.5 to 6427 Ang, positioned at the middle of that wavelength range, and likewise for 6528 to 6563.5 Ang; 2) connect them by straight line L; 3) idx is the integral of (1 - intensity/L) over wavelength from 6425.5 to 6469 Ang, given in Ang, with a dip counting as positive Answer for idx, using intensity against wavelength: 2.5 Ang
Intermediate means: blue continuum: 6.72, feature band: 6.68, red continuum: 8.07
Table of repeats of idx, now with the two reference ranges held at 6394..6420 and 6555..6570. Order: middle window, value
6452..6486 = 5.8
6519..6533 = 4.4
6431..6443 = 1.5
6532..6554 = 6.1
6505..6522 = 5.4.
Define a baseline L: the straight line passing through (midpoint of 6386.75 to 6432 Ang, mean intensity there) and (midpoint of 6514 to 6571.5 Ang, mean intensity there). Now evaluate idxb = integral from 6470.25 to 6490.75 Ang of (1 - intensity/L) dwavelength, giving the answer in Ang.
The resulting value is 0.9 Ang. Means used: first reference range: 6.73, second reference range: 7.85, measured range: 7.01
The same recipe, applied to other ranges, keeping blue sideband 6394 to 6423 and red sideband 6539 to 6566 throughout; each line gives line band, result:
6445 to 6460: 1.41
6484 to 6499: 2.03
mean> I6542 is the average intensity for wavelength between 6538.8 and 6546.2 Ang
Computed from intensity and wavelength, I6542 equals 7.27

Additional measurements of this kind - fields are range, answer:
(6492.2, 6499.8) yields 6.78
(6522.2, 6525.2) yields 6.58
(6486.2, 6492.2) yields 7.01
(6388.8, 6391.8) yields 6.8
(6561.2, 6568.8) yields 11.6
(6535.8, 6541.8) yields 7.11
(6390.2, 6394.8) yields 6.52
